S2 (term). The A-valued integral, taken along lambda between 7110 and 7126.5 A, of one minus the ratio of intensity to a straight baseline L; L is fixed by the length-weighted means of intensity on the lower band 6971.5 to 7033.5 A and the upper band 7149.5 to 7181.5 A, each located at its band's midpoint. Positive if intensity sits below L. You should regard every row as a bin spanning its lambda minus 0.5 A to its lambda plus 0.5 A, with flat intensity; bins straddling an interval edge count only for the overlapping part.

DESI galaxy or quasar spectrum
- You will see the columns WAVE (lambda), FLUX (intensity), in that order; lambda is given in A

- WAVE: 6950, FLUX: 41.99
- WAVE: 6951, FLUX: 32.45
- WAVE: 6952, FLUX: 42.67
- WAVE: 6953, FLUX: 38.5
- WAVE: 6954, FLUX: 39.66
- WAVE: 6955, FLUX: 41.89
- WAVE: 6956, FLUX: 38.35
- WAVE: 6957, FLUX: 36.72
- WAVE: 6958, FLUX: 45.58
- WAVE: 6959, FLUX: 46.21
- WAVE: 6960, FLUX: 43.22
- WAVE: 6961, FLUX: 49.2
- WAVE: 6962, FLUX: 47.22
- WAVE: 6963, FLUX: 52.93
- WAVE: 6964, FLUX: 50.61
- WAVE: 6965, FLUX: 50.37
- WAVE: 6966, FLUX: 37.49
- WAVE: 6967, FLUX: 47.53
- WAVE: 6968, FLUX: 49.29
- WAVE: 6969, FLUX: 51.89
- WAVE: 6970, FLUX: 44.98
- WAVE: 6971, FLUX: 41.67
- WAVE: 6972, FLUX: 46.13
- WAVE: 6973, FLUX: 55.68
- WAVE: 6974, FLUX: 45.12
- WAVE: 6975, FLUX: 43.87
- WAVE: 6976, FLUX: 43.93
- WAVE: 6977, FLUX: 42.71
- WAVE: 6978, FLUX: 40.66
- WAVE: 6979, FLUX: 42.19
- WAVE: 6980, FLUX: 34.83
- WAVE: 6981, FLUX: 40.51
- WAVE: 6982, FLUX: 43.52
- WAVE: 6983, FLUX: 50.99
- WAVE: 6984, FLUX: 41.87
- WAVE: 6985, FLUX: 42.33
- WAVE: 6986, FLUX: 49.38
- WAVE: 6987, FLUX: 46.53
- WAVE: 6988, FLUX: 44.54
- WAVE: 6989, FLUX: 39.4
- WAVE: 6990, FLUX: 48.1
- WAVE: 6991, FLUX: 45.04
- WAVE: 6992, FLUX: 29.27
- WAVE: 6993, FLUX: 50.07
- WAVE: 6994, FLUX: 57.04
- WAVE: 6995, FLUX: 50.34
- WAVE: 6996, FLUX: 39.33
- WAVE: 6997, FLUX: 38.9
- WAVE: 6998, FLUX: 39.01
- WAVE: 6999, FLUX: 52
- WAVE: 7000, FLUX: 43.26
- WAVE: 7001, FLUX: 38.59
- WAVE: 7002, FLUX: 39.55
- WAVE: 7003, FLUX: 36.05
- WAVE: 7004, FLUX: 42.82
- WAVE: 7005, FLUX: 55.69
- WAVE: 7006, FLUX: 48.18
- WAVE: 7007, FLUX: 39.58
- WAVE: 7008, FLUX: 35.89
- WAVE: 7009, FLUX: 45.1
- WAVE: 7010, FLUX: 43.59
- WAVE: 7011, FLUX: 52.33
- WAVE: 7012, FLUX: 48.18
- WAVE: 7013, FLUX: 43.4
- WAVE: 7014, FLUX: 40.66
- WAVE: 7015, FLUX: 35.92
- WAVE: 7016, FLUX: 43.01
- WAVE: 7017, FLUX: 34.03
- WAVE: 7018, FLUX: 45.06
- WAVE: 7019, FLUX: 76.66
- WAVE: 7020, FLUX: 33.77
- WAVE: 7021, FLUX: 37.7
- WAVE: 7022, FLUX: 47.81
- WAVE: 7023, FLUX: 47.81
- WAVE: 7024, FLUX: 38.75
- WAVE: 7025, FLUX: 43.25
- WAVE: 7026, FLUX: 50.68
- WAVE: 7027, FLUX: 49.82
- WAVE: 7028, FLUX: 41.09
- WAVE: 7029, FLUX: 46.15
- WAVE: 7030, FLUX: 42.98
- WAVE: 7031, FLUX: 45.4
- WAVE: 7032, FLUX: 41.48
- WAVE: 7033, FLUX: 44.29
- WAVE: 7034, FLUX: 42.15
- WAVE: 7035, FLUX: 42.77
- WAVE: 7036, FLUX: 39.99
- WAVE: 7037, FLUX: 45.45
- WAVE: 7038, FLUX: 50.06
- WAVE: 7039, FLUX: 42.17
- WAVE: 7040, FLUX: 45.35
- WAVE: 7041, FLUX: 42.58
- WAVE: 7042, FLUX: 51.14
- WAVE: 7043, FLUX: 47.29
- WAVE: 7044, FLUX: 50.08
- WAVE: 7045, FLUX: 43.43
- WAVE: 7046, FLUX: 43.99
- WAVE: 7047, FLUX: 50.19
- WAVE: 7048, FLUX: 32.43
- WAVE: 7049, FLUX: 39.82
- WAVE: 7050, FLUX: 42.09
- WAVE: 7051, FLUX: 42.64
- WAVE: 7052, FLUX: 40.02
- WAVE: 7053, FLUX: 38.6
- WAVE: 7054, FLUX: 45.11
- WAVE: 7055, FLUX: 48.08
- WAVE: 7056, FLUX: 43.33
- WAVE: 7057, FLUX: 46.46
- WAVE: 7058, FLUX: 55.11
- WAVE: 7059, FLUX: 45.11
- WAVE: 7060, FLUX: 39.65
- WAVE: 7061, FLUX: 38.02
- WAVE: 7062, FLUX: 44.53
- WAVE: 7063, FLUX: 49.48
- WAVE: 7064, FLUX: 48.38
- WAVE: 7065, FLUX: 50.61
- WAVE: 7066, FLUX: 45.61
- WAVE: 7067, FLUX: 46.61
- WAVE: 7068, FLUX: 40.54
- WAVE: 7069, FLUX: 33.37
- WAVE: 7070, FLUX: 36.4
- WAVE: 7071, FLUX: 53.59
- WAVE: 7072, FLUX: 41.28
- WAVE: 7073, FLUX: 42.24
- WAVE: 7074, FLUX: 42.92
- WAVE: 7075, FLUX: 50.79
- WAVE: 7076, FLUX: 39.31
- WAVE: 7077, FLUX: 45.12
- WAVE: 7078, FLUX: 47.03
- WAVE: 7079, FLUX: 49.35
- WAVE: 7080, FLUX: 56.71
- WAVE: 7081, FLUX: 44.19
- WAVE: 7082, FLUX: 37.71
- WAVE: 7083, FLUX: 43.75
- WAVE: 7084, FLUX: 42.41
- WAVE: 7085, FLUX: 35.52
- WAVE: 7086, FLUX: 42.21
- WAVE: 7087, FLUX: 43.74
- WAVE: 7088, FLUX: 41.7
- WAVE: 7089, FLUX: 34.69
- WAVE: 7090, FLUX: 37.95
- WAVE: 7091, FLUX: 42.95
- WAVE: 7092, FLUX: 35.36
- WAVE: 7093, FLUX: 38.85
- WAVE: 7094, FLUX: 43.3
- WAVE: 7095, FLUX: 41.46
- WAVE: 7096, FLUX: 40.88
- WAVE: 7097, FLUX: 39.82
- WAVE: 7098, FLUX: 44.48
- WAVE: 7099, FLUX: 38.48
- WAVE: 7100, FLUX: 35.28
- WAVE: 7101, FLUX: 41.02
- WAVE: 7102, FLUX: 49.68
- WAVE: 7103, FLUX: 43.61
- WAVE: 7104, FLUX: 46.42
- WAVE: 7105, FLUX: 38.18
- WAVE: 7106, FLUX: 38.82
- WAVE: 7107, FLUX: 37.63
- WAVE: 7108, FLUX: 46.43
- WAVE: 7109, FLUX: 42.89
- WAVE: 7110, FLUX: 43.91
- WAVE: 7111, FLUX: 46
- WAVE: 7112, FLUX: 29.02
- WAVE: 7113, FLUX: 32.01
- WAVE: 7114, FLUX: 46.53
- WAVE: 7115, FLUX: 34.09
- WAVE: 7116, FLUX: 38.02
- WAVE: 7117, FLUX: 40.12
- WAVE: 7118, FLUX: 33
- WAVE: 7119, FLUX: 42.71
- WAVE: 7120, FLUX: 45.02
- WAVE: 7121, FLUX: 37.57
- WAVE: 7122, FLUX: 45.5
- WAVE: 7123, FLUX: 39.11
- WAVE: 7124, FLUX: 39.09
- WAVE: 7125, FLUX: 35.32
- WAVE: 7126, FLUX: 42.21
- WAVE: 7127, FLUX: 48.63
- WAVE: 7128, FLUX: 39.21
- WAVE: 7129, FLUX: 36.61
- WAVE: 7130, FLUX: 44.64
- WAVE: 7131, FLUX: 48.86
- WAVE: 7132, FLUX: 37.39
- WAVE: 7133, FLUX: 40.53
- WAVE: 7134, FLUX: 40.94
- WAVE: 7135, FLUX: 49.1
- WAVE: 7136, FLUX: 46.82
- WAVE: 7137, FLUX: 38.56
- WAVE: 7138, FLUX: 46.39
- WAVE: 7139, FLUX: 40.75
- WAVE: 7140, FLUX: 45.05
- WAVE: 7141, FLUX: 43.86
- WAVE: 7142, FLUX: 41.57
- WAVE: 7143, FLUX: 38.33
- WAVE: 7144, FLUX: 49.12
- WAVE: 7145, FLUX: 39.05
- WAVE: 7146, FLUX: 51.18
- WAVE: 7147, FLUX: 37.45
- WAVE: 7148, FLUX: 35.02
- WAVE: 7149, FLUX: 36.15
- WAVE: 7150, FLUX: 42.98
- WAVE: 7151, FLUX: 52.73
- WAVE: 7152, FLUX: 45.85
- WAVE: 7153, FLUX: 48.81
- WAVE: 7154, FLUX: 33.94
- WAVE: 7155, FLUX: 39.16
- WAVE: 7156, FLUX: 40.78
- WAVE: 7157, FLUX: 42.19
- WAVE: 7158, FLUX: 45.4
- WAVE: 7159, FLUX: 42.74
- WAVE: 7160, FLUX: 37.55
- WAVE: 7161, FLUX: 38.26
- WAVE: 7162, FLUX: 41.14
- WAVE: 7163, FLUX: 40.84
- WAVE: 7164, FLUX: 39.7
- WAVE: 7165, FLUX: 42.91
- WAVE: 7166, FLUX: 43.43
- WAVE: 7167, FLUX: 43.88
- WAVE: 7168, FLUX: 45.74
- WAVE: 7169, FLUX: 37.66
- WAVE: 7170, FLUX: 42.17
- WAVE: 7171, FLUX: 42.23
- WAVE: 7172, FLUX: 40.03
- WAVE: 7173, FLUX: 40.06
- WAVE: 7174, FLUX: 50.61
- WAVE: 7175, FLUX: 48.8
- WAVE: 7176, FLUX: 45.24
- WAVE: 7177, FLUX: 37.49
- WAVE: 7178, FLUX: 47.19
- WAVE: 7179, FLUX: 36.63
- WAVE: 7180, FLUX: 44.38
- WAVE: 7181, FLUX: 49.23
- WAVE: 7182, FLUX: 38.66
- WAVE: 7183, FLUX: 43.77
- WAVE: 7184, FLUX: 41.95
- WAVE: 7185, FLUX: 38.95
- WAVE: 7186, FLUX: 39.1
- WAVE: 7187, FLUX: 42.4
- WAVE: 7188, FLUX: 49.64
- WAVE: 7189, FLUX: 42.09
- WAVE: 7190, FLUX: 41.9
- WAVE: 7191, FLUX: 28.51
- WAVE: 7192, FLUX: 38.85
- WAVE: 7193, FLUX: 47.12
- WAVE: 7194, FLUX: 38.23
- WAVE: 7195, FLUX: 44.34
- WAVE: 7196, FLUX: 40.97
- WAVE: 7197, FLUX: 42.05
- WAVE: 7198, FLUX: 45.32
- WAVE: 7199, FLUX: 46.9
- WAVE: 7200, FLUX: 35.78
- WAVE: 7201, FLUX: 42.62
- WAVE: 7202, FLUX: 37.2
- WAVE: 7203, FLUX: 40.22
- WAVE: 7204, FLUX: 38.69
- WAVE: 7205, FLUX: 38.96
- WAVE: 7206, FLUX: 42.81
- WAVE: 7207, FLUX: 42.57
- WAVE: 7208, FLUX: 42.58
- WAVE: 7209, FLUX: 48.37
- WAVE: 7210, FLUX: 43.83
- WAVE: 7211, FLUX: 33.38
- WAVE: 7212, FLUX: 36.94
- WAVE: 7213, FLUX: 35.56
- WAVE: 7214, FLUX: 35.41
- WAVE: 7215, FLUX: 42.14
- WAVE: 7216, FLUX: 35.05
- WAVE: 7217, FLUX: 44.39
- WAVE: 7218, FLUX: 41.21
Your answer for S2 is 1.5 A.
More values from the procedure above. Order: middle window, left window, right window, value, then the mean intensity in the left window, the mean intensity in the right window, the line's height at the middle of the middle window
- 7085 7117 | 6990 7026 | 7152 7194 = 1.85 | 44.1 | 42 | 42.9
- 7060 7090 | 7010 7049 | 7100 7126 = -0.86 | 44.6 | 40.4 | 42.3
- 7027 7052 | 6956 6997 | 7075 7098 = -0.32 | 45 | 42.2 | 43.4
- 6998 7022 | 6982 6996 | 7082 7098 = 0.24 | 45.5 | 40.4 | 44.4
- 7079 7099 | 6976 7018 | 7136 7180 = 0.56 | 43.3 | 42.4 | 42.8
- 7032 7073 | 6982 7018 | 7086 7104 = -1.88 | 43.7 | 41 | 42.2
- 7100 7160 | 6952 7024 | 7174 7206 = 1.31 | 44.3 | 41.9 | 42.6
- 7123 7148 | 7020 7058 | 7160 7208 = 0.16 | 44.1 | 41.8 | 42.6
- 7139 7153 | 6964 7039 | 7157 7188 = -0.12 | 44.4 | 42.4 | 42.7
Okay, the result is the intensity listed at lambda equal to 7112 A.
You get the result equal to 29.02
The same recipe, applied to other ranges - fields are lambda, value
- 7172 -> 40.03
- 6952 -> 42.67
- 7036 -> 39.99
